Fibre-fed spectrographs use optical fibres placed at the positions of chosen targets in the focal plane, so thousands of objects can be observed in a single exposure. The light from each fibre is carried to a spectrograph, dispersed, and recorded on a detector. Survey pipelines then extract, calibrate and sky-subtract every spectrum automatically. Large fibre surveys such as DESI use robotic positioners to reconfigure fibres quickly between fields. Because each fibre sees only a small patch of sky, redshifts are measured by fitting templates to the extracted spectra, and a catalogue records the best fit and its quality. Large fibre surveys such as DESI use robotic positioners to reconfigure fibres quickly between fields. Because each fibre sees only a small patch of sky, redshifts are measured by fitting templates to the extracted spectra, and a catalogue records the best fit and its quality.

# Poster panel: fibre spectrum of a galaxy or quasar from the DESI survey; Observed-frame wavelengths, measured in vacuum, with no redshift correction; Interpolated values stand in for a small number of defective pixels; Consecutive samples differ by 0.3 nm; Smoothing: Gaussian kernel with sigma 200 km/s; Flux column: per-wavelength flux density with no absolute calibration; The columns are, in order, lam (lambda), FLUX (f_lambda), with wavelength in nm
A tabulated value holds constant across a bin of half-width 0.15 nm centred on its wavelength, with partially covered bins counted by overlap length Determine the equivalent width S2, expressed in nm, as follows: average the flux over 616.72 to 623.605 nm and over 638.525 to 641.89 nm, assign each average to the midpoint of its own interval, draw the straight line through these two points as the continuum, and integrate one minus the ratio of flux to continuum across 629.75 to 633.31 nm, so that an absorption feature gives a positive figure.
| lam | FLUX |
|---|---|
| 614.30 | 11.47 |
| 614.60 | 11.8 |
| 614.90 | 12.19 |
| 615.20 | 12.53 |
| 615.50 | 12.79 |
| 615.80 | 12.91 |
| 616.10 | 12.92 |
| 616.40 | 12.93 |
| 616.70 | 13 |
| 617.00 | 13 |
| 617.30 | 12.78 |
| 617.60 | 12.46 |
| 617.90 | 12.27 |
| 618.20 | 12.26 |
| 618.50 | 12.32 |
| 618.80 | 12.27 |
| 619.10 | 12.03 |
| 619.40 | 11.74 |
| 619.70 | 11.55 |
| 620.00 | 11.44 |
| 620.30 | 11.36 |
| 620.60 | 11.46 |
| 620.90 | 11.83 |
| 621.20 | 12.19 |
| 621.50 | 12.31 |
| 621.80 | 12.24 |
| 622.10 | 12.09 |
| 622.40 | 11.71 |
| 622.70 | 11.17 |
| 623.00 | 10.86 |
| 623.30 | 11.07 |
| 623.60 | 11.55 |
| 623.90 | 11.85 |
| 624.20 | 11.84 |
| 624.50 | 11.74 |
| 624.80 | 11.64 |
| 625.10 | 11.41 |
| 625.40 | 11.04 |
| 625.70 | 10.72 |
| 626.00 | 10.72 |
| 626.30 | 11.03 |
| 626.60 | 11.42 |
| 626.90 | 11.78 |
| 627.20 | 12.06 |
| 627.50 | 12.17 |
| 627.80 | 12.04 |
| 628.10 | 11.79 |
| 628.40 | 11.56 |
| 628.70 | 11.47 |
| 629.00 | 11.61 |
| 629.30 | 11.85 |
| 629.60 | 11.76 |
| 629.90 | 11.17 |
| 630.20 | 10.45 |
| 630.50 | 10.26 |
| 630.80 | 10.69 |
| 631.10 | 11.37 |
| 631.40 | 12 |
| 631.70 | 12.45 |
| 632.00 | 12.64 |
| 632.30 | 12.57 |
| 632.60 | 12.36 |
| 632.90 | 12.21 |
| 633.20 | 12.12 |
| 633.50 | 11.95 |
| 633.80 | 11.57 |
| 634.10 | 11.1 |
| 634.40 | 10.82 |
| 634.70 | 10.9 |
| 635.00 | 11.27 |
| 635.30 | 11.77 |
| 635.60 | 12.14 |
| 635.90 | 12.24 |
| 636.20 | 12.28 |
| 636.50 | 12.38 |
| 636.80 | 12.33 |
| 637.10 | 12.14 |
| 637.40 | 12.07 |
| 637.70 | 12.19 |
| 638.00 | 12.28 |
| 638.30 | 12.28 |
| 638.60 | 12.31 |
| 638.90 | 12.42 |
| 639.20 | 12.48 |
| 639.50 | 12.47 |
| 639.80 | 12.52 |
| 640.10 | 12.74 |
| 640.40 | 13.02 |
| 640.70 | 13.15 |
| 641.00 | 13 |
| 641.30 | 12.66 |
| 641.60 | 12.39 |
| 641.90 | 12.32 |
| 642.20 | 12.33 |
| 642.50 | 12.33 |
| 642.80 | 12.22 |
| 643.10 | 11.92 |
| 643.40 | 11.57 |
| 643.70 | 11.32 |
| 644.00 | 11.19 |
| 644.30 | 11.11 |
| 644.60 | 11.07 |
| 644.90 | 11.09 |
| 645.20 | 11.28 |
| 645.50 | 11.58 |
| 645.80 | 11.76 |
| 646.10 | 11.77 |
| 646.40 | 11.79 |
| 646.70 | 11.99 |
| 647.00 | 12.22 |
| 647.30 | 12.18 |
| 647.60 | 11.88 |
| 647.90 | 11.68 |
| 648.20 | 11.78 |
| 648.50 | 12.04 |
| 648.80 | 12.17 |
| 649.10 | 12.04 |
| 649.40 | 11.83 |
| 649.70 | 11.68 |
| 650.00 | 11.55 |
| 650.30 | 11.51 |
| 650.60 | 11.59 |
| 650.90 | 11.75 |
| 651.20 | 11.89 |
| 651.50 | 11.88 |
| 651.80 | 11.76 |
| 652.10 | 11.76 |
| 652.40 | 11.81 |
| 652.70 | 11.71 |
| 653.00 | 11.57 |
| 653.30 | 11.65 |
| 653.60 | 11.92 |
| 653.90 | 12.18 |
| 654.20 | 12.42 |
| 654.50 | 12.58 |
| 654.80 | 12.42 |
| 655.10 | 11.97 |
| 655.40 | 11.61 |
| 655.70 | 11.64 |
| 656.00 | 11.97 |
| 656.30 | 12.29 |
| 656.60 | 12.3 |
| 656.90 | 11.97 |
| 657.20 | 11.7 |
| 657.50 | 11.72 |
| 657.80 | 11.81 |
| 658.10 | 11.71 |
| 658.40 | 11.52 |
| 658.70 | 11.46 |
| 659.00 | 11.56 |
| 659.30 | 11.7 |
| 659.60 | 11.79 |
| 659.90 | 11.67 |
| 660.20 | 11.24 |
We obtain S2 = 0.189 nm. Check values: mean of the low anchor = 11.9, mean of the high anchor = 12.6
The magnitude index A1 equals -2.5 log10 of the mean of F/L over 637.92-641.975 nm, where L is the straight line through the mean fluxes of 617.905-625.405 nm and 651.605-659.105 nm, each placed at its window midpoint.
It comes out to -0.07 mag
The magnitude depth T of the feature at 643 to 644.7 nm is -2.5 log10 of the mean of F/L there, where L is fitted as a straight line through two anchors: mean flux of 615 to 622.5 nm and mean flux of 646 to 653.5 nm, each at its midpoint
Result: 0.05 mag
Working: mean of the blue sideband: 12.3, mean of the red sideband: 11.8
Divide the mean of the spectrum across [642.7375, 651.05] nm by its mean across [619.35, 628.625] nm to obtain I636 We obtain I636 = 1.0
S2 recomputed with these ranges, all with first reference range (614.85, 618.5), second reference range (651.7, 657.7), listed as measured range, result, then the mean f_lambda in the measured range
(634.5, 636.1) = 0.09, 11.7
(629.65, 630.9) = 0.17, 10.7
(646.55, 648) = 0.01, 12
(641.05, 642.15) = -0.03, 12.5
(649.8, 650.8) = 0.04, 11.6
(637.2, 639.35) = 0.00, 12.3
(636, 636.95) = 0.00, 12.3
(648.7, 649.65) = 0.01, 12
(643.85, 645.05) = 0.10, 11.1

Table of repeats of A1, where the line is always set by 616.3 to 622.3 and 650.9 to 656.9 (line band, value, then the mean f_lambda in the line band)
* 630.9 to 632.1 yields 0.01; 12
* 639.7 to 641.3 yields -0.07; 12.9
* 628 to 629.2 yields 0.05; 11.6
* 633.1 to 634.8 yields 0.06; 11.4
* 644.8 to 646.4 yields 0.04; 11.5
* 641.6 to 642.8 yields -0.03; 12.3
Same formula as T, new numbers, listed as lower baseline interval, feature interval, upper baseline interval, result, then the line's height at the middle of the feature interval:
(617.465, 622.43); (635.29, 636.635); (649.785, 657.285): -0.024 mag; 11.9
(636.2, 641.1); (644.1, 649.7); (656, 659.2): 0.041 mag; 12.2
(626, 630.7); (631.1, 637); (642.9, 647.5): -0.040 mag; 11.5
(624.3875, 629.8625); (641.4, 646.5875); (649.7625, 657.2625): 0.004 mag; 11.8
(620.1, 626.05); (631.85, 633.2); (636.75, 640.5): -0.030 mag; 12.1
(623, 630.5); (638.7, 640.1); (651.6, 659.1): -0.077 mag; 11.6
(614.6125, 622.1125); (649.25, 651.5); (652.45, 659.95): 0.022 mag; 11.9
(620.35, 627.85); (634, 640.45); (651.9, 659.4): -0.035 mag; 11.7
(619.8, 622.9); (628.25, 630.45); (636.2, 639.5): 0.062 mag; 12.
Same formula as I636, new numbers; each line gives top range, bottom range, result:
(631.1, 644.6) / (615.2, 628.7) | 1.02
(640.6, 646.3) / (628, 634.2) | 1.02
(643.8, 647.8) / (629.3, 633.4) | 0.99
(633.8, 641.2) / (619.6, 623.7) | 1.05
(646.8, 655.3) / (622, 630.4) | 1.04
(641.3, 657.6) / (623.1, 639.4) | 1.01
